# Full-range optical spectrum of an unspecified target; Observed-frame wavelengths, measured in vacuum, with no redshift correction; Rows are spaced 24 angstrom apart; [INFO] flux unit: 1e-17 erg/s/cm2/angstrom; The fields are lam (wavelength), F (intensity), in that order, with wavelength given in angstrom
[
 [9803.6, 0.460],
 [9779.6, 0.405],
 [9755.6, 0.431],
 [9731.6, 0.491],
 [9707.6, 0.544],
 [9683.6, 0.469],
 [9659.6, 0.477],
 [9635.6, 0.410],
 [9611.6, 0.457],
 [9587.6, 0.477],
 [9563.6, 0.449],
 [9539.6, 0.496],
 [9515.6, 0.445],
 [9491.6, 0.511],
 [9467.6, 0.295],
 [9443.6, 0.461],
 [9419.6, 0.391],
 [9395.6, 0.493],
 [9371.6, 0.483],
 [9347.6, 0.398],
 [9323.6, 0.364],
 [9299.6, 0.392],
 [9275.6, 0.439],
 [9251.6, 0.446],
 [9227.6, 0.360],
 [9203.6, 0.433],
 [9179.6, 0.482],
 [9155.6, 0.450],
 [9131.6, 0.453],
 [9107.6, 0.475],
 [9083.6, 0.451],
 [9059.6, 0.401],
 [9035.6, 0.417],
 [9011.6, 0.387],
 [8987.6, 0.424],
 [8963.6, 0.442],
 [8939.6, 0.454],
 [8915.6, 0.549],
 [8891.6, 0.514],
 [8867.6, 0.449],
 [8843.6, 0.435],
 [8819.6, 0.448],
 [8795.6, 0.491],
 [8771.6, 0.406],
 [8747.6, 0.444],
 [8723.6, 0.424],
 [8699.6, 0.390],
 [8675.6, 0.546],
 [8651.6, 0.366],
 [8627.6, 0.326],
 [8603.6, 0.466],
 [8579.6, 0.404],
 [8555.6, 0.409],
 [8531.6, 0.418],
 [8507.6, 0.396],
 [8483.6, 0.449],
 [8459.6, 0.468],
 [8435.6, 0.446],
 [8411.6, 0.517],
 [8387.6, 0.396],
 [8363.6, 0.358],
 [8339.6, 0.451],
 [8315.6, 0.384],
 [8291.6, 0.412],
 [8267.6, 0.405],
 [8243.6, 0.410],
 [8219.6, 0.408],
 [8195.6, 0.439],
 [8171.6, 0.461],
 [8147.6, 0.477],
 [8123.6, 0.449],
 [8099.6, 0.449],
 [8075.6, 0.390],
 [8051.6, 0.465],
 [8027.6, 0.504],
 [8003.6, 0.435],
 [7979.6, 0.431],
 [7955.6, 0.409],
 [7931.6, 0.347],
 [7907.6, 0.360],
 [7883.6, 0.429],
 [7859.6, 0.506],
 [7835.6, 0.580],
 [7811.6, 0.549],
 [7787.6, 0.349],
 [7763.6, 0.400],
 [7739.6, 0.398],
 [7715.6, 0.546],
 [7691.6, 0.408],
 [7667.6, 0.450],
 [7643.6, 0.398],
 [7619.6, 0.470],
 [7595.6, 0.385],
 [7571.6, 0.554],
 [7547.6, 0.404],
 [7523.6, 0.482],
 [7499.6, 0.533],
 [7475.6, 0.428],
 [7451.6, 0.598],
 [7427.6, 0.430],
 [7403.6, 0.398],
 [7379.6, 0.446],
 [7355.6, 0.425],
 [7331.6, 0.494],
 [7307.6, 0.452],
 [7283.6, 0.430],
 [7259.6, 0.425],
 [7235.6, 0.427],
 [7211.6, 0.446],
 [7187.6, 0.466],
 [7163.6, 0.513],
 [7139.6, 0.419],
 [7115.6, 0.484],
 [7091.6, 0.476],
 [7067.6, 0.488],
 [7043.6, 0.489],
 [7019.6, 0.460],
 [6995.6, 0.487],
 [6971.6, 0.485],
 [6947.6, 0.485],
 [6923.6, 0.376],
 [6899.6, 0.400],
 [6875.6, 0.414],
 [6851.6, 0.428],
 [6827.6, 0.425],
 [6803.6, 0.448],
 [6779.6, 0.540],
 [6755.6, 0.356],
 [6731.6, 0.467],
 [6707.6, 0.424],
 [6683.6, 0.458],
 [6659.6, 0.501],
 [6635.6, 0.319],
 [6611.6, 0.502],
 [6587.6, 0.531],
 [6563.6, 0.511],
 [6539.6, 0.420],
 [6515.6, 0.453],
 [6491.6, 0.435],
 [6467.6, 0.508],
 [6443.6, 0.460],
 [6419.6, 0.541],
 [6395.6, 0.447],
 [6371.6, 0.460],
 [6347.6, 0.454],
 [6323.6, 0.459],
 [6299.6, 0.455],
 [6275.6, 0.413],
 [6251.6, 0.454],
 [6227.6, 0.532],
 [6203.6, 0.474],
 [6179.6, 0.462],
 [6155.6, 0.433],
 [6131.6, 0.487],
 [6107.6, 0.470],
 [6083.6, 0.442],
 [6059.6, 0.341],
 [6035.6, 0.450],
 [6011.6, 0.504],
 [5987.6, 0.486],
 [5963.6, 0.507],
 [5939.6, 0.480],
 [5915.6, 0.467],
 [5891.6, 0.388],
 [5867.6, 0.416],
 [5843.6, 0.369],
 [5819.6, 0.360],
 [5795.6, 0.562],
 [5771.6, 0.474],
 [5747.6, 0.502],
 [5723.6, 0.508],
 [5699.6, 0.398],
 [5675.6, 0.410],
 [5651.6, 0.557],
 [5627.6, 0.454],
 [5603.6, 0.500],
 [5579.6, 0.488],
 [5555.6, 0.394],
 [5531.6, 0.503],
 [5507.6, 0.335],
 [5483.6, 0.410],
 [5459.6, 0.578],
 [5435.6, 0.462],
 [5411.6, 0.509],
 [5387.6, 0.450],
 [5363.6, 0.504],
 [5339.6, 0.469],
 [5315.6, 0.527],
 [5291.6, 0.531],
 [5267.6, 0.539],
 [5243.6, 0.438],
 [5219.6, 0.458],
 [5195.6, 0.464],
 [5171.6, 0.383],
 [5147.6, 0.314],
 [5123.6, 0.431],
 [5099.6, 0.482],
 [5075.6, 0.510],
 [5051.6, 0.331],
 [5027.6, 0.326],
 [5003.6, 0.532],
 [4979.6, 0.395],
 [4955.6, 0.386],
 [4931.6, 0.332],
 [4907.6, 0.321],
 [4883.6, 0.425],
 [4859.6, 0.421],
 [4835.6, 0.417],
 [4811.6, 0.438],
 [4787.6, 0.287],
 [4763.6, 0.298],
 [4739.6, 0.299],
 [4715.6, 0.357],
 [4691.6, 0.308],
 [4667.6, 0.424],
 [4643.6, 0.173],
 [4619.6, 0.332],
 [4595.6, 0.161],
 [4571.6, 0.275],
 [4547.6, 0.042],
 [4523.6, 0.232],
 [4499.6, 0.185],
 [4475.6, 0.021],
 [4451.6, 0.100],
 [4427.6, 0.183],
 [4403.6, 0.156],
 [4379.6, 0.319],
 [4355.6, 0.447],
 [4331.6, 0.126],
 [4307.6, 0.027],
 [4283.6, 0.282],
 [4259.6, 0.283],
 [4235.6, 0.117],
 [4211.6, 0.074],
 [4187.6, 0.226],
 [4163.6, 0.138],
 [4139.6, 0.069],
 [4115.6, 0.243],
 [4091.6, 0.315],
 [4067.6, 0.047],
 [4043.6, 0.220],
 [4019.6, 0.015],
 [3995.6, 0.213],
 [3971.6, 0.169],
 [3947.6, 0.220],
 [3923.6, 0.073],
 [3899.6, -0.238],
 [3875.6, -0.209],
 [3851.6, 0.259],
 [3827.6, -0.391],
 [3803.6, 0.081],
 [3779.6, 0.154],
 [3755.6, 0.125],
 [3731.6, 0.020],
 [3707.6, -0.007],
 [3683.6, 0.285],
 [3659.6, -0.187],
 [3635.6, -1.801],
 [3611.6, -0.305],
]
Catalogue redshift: 0.167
